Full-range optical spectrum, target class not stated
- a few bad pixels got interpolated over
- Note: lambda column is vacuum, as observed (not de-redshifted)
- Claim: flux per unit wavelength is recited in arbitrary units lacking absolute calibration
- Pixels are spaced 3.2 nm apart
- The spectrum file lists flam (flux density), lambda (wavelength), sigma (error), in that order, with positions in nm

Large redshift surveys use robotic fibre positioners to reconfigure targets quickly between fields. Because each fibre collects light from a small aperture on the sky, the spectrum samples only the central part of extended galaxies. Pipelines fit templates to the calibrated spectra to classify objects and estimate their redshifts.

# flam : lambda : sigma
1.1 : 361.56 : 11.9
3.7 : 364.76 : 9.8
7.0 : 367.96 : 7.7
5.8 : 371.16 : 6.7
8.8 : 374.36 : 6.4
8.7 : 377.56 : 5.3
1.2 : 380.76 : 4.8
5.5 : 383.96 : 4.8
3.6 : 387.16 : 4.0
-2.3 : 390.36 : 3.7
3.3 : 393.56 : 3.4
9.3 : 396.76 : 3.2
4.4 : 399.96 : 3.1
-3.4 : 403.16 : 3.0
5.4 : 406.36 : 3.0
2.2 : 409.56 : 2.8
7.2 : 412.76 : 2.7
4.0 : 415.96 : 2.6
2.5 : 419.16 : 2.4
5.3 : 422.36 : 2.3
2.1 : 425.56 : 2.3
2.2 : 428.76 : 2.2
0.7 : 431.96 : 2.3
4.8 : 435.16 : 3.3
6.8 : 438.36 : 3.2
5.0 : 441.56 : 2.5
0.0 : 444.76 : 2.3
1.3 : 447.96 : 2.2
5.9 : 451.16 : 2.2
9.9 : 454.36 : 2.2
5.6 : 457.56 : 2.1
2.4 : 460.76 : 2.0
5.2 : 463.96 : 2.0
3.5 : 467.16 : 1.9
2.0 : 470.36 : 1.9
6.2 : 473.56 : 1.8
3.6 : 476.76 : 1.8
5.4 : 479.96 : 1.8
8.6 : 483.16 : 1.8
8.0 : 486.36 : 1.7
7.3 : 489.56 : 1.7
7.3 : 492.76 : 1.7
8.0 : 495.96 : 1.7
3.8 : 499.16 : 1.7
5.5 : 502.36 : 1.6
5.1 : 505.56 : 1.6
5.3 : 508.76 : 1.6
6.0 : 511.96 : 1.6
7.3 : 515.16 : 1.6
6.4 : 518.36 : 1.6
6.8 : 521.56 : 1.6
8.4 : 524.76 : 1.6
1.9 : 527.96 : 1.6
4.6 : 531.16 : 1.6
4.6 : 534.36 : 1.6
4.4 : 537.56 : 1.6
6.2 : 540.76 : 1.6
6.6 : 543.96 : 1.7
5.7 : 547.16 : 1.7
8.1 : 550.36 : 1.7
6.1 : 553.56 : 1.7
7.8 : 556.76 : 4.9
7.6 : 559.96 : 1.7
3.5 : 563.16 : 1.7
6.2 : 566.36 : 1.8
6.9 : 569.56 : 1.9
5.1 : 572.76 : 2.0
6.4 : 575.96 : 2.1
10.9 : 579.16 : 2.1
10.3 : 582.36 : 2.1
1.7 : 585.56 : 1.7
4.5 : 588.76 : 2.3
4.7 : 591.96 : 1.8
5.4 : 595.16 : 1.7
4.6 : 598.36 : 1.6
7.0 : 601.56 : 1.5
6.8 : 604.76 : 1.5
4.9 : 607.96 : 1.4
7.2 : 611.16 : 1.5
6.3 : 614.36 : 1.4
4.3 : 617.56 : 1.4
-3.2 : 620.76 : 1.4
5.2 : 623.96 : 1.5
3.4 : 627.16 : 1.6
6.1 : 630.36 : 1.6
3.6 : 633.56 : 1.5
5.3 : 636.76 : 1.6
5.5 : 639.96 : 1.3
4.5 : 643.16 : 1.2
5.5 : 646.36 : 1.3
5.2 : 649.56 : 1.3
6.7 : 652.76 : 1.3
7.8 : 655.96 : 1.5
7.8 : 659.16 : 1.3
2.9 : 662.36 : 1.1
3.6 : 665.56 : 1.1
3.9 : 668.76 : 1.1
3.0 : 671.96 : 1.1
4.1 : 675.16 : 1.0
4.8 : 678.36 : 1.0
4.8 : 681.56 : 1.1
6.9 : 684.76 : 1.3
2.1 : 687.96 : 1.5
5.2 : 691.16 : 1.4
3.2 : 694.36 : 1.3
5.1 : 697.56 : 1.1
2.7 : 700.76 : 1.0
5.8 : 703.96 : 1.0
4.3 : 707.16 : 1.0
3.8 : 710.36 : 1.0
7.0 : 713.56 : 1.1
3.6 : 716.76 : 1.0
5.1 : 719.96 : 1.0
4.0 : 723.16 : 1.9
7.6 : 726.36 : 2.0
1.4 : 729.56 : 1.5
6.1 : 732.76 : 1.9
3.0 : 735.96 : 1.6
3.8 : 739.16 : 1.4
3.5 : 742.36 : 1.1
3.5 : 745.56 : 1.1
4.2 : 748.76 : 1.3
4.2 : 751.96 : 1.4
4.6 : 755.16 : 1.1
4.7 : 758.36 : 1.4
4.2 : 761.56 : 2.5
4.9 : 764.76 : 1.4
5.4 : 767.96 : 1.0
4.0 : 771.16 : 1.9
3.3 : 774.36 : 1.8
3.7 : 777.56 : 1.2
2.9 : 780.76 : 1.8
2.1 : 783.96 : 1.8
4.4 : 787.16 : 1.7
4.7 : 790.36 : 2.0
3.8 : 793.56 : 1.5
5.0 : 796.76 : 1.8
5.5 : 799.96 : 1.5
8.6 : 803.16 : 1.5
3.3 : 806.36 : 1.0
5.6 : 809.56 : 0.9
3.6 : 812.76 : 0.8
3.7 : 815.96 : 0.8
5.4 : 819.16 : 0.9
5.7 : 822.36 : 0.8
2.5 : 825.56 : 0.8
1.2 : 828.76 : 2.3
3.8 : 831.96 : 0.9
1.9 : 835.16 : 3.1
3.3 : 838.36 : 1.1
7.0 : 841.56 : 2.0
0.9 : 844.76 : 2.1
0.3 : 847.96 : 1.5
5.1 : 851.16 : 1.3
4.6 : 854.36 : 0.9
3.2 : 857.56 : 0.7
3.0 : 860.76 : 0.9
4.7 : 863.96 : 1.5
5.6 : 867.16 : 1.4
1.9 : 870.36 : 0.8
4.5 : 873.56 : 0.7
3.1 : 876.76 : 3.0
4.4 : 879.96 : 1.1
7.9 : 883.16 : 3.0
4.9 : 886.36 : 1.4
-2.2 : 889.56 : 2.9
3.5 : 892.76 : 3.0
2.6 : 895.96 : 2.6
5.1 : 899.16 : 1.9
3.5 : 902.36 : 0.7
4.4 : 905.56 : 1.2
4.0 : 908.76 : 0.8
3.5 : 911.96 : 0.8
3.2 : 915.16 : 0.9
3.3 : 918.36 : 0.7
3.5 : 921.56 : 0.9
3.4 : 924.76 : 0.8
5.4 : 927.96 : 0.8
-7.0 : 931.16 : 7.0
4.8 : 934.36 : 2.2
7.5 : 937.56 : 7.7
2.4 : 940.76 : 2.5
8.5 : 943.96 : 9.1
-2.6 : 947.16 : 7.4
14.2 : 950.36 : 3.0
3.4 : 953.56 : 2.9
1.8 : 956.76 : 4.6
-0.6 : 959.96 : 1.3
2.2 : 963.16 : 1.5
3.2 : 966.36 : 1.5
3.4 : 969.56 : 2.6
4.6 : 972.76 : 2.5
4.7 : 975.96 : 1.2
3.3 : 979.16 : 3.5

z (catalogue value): 0.222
